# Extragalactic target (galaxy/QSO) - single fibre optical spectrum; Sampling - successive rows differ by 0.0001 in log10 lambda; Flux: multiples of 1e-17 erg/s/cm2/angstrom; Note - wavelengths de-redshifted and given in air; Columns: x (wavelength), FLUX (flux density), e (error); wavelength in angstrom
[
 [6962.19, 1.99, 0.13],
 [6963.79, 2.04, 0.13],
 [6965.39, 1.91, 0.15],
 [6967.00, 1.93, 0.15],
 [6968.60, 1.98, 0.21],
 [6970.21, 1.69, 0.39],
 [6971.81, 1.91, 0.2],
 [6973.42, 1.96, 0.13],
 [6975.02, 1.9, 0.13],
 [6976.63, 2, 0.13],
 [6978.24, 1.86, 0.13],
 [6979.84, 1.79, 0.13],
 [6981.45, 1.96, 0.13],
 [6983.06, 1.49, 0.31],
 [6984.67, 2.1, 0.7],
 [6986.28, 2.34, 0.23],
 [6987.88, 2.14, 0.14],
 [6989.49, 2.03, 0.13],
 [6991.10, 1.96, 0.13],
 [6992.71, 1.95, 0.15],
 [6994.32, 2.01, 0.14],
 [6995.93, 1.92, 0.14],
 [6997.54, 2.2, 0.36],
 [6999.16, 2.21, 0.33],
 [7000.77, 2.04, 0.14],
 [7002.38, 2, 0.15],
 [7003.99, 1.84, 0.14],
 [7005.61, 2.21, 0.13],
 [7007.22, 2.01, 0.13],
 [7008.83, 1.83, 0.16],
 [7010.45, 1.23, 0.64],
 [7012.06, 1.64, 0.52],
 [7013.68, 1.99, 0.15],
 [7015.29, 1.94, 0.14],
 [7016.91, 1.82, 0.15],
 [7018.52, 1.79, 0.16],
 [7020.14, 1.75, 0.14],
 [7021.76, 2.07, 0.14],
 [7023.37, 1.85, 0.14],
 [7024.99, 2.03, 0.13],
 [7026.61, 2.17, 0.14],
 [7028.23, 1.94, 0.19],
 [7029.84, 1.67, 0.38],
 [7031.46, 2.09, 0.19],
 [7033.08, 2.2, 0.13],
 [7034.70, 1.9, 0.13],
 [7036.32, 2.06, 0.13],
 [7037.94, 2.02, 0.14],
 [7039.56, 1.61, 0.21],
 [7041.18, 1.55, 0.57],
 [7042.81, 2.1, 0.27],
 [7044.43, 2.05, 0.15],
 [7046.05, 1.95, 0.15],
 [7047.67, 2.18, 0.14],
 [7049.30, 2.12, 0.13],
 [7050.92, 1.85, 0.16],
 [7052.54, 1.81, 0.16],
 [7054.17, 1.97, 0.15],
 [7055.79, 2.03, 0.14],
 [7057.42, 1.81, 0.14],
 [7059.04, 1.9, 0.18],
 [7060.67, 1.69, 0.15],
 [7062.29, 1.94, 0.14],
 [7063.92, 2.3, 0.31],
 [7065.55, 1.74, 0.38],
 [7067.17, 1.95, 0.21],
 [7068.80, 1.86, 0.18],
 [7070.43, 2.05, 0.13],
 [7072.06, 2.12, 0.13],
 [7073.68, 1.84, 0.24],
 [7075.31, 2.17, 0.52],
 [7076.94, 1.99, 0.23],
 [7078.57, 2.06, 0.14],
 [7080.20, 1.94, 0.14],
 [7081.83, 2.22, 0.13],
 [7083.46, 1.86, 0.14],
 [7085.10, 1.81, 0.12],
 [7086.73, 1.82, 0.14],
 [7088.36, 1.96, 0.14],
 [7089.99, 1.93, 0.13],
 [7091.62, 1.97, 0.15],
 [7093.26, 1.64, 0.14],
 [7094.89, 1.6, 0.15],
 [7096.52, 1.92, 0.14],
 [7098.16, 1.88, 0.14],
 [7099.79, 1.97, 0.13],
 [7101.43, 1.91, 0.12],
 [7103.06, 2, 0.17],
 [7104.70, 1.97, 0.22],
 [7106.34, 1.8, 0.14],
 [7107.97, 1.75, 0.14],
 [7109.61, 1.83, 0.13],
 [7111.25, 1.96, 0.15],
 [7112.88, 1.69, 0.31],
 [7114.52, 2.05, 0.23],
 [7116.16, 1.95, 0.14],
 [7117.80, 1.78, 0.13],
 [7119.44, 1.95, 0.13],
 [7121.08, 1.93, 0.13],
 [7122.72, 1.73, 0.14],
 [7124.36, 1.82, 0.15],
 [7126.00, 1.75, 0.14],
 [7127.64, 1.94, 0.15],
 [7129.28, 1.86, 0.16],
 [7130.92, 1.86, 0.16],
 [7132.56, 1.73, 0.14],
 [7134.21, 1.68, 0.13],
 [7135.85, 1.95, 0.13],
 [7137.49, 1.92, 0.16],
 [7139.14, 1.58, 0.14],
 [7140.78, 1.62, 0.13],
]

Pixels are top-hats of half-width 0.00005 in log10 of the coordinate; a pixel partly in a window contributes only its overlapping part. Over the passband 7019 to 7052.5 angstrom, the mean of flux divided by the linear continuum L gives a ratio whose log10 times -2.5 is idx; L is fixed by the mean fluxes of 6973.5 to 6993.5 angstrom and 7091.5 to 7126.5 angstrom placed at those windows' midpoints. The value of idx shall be -0.020 mag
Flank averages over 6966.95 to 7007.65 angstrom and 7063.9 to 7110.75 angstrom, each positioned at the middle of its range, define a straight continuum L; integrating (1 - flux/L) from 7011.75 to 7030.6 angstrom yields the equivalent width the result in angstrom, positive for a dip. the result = 0.6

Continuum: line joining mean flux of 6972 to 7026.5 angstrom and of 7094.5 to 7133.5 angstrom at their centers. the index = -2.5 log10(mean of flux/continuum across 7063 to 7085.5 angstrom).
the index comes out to -0.060 mag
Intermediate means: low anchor 1.94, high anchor 1.86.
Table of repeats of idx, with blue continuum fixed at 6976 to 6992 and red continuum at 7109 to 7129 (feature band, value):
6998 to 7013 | 0.031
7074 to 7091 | -0.044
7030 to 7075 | -0.019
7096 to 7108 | -0.018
